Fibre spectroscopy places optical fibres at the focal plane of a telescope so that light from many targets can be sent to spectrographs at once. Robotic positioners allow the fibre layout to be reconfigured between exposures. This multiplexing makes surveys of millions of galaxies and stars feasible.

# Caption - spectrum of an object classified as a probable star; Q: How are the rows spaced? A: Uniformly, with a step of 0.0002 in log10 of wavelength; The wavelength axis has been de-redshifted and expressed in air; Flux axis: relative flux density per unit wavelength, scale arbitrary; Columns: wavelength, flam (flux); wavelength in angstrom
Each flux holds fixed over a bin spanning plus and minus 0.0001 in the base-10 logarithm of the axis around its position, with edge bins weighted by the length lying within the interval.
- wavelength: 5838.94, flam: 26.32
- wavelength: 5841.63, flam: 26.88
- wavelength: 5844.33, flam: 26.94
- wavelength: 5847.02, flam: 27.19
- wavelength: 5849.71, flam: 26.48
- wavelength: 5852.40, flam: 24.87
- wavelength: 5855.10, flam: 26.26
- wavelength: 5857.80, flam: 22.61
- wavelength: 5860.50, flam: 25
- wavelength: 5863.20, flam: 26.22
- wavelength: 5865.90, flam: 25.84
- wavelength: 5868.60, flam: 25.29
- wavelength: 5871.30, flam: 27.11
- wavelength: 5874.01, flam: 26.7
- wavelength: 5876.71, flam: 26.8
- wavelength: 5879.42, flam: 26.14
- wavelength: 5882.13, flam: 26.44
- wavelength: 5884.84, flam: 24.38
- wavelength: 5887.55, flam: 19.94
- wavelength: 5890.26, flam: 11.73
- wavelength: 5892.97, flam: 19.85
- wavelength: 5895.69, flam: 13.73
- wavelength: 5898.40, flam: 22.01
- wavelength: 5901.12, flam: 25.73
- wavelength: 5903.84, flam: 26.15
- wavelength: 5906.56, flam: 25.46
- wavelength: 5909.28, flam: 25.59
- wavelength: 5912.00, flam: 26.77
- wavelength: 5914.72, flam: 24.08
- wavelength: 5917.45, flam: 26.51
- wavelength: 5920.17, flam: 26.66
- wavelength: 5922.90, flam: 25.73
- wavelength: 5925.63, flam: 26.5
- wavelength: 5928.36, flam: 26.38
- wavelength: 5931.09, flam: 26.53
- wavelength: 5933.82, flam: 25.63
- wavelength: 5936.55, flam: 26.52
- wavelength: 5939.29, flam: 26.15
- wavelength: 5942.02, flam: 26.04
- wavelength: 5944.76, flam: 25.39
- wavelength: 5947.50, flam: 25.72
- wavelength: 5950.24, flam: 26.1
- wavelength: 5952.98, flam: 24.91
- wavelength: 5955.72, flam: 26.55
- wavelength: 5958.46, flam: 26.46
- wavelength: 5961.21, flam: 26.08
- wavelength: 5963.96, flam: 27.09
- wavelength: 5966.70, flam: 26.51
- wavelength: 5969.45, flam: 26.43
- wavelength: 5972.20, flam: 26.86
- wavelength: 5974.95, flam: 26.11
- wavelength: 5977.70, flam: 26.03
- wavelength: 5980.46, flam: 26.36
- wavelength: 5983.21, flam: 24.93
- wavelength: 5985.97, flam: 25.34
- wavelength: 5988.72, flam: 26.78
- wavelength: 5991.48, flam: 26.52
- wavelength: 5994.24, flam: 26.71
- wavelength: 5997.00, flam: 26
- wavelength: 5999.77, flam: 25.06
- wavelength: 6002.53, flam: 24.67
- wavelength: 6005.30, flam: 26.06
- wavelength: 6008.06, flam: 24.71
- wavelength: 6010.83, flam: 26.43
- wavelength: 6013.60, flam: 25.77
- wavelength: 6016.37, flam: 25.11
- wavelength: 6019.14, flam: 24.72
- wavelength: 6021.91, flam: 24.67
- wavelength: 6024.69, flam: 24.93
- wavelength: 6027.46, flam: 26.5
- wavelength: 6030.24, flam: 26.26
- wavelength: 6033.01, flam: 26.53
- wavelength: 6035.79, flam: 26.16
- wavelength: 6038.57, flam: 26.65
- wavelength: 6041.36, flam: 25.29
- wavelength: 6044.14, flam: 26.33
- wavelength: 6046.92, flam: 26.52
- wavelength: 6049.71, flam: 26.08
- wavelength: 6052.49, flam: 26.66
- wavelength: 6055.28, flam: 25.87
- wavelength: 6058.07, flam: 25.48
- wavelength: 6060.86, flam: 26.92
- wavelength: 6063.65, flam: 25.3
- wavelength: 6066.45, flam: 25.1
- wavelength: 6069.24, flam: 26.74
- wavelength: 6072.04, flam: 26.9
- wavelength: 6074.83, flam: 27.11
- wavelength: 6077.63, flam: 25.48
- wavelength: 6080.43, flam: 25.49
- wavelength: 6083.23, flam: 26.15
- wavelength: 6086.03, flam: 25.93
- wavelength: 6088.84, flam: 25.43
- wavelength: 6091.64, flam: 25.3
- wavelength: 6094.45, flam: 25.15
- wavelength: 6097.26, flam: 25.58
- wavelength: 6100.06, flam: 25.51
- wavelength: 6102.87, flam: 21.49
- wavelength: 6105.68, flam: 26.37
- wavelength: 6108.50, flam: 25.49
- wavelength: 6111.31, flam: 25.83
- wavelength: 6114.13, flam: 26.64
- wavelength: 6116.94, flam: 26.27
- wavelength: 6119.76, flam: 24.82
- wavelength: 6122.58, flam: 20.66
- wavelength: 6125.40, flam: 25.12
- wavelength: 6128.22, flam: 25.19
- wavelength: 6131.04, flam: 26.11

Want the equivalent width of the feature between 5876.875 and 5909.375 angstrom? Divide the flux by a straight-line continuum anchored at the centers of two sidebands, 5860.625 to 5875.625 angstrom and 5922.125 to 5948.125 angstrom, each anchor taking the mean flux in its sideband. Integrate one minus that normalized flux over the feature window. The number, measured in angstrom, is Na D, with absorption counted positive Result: 4.8 angstrom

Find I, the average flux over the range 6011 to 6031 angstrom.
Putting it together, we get 25.5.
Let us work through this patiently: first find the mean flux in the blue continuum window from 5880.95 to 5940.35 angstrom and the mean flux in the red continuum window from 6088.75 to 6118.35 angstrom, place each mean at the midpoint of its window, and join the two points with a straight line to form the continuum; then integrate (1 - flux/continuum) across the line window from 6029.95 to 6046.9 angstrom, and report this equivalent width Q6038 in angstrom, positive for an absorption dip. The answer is -0.9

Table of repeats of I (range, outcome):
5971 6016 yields 25.9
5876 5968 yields 24.8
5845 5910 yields 24.1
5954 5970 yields 26.5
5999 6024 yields 25.2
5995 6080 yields 25.9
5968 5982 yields 26.3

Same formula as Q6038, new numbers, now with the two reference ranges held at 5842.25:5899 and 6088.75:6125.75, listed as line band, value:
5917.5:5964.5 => -3.68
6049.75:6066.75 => -0.83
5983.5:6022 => -1.75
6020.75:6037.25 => -0.83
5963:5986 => -1.73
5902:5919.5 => -1.22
